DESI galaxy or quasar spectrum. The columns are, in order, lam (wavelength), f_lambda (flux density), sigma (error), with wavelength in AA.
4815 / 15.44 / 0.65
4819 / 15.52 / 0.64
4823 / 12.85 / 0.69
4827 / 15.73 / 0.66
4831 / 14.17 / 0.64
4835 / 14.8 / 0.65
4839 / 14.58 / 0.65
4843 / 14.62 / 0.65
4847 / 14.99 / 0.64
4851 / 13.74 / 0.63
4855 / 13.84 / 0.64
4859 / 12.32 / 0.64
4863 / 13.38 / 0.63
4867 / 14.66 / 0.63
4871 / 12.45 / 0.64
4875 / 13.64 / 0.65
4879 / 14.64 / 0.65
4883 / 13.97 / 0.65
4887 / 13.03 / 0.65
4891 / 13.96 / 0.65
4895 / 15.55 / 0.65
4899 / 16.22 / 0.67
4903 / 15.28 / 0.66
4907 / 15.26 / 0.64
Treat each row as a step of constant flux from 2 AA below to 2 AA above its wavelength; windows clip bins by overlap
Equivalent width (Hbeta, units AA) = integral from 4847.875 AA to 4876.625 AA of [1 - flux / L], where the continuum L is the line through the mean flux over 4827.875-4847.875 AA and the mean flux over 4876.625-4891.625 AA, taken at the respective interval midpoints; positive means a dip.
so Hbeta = 1.55 AA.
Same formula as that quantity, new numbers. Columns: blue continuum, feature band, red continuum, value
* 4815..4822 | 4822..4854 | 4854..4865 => -0.7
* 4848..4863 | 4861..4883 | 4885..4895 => -0.2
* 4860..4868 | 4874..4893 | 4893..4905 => 1.2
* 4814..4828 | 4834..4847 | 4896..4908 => 0.2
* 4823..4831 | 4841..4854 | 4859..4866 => -0.5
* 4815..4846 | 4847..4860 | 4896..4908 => 1.2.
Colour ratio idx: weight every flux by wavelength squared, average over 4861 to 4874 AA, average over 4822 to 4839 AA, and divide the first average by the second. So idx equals 0.9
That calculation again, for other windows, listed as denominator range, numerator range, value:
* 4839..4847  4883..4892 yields 0.94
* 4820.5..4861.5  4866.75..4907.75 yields 1.04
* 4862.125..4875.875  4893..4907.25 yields 1.17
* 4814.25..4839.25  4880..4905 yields 1.03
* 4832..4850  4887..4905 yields 1.05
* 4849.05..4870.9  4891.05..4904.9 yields 1.16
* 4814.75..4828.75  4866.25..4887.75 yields 0.95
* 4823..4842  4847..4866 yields 0.94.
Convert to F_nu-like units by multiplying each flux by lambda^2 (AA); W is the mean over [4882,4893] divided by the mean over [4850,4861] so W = 1.0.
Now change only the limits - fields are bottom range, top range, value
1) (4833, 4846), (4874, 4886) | 0.97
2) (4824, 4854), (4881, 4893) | 0.96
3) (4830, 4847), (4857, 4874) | 0.92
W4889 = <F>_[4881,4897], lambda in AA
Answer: 14.1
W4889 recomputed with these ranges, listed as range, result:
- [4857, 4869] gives 13.5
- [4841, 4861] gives 13.9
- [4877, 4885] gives 14.3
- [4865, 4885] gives 13.9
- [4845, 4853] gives 14.4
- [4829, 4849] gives 14.6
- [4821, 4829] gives 14.3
